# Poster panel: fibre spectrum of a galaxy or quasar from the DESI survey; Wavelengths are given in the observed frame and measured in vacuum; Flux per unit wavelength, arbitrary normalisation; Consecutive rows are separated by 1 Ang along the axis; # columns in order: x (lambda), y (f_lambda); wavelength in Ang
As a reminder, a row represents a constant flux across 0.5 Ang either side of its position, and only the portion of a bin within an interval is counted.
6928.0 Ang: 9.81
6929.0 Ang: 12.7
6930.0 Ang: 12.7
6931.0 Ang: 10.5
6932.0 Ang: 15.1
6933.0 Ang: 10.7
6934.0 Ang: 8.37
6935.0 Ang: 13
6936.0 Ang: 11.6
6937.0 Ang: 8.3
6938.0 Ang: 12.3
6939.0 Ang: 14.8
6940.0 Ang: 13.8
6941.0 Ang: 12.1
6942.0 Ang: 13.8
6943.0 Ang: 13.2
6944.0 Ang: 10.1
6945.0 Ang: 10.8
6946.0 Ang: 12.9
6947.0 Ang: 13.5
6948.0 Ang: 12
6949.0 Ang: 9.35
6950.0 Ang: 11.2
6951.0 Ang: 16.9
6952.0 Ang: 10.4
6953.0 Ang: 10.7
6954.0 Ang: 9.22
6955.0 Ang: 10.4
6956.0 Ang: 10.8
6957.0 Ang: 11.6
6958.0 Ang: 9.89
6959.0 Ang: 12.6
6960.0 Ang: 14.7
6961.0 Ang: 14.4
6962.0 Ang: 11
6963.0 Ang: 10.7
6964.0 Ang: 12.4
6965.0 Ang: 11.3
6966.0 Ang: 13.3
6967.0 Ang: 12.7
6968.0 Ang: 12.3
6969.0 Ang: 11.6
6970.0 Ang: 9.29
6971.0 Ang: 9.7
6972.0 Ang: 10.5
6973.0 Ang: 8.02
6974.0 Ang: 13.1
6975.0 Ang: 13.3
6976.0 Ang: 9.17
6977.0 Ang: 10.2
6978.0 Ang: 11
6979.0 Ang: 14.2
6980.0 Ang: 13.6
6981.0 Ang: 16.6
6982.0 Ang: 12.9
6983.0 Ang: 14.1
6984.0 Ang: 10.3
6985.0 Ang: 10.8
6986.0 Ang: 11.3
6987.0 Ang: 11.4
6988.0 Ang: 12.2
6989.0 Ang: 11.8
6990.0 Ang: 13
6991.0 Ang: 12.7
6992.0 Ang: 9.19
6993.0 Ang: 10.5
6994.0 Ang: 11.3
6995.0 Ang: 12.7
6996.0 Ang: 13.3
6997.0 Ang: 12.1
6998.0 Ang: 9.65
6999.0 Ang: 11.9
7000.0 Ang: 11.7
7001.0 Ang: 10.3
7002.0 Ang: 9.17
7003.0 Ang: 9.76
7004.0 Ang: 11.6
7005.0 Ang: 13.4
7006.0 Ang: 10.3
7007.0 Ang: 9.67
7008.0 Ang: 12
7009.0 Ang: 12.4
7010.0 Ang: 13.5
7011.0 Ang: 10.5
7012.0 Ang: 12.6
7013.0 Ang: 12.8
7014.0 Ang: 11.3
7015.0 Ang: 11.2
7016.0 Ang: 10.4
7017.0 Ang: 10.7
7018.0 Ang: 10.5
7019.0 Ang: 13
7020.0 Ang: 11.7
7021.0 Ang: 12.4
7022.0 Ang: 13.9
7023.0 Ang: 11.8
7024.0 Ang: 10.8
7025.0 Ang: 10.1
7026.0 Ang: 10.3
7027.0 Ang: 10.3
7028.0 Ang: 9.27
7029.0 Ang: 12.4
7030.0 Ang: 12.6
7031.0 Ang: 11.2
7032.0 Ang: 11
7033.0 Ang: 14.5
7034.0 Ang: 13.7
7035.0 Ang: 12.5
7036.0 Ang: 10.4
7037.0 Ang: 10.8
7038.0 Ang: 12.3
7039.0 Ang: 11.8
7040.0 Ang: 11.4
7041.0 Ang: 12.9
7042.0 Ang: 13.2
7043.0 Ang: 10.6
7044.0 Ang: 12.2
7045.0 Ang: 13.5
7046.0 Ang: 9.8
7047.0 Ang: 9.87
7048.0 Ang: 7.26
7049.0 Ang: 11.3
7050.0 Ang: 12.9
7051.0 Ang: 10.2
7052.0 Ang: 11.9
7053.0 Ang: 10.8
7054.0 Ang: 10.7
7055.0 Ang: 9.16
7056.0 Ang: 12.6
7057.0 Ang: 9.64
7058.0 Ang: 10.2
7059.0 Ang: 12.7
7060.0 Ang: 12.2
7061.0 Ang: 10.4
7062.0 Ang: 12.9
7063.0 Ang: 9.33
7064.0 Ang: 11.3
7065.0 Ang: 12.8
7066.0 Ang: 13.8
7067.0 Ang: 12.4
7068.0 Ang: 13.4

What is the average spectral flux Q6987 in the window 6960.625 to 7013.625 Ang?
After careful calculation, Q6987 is 11.7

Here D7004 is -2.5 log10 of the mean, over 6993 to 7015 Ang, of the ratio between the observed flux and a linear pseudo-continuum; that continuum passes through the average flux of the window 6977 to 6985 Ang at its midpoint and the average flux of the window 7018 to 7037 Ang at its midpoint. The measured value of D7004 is 0.07 mag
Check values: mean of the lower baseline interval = 12.9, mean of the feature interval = 11.5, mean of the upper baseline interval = 11.7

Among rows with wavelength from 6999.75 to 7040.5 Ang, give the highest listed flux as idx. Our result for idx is 14.5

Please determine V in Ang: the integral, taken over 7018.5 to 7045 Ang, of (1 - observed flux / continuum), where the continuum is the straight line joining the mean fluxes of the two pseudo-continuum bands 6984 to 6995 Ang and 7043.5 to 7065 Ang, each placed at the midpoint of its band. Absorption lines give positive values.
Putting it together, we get -1.59 Ang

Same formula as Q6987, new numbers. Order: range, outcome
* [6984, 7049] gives 11.5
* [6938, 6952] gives 12.6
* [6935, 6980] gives 11.7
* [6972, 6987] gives 12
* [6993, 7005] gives 11.3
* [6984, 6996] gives 11.6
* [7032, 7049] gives 11.6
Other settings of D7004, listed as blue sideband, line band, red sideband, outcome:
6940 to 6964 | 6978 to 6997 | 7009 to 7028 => -0.05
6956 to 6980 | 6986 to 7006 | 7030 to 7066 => 0.01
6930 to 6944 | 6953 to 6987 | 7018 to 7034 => 0.02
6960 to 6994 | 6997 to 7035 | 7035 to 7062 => 0.00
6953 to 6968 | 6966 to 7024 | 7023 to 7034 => -0.01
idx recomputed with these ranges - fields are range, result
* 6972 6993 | 16.6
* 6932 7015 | 16.9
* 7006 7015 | 13.5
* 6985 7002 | 13.3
